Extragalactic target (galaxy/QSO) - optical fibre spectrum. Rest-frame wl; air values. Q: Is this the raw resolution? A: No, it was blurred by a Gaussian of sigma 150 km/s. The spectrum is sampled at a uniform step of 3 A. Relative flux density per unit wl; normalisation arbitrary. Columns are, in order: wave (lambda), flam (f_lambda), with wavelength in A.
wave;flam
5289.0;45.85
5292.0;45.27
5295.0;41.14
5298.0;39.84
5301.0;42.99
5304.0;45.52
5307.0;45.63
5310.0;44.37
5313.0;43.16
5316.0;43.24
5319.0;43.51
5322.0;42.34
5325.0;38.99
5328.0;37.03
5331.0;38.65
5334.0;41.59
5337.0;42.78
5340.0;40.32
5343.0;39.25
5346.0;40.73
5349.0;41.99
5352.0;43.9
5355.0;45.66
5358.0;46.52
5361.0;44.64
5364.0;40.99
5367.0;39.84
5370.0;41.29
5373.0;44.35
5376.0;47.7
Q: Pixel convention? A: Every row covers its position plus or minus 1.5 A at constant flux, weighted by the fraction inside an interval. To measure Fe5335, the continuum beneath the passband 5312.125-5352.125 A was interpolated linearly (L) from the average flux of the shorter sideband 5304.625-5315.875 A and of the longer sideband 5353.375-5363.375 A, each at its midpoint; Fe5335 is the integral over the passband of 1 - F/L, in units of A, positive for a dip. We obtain 3.2 A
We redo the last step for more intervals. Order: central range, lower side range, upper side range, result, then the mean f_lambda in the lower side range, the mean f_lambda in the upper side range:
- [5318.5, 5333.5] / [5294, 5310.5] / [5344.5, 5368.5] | 1.1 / 43.2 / 43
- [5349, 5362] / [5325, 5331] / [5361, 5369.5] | -1.4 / 37.9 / 41.3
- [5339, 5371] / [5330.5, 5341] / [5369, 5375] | 0.0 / 41.1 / 43.4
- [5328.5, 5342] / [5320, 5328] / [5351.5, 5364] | 0.4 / 40.2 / 44.8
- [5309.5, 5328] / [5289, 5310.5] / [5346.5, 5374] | 0.6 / 43.7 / 43.1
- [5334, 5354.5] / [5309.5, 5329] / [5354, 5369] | 0.5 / 41.8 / 43.4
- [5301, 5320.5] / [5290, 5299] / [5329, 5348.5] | -1.1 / 42.4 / 40.5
